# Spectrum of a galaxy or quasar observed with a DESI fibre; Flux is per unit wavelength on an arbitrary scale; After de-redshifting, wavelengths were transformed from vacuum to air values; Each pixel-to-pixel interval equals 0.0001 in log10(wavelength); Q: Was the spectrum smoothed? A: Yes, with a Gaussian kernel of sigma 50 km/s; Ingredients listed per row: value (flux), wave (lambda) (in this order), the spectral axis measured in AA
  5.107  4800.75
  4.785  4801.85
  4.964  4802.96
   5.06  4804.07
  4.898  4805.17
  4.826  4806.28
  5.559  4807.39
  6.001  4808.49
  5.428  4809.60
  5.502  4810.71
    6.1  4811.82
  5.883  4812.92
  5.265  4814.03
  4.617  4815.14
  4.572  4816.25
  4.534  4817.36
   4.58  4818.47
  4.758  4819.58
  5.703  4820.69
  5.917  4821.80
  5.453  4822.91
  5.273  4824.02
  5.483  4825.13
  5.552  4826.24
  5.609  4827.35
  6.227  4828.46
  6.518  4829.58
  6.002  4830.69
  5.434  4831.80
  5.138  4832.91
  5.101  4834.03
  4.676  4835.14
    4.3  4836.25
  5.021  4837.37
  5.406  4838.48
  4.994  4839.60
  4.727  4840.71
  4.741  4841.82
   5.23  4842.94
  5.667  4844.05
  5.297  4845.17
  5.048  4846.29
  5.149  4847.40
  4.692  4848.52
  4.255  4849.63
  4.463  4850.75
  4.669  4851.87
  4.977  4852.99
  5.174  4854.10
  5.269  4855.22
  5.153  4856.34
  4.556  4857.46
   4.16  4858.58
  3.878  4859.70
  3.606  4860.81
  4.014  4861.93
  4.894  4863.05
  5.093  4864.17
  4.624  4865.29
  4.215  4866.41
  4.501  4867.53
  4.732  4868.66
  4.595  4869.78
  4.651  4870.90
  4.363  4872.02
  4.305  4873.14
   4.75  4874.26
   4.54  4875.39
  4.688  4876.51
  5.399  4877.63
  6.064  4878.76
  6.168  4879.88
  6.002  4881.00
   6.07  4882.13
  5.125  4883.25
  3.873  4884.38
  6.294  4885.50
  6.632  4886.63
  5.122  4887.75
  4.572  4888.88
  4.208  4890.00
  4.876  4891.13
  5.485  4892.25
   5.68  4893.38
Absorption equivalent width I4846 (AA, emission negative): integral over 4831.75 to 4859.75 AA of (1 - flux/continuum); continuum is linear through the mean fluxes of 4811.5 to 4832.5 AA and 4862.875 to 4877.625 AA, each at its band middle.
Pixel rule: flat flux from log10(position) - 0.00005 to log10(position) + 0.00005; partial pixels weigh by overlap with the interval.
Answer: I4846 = 0.8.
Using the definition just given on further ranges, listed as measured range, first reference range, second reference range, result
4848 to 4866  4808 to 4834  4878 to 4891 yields 2.8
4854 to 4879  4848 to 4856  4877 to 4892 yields 2.2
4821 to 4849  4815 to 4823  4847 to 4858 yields -2.2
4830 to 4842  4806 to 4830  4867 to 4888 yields 0.6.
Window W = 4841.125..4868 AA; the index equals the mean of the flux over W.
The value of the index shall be 4.72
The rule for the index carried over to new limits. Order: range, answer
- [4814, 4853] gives 5.14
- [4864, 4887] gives 5.07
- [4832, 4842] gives 4.93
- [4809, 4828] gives 5.31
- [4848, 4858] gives 4.8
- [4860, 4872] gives 4.48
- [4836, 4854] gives 4.93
